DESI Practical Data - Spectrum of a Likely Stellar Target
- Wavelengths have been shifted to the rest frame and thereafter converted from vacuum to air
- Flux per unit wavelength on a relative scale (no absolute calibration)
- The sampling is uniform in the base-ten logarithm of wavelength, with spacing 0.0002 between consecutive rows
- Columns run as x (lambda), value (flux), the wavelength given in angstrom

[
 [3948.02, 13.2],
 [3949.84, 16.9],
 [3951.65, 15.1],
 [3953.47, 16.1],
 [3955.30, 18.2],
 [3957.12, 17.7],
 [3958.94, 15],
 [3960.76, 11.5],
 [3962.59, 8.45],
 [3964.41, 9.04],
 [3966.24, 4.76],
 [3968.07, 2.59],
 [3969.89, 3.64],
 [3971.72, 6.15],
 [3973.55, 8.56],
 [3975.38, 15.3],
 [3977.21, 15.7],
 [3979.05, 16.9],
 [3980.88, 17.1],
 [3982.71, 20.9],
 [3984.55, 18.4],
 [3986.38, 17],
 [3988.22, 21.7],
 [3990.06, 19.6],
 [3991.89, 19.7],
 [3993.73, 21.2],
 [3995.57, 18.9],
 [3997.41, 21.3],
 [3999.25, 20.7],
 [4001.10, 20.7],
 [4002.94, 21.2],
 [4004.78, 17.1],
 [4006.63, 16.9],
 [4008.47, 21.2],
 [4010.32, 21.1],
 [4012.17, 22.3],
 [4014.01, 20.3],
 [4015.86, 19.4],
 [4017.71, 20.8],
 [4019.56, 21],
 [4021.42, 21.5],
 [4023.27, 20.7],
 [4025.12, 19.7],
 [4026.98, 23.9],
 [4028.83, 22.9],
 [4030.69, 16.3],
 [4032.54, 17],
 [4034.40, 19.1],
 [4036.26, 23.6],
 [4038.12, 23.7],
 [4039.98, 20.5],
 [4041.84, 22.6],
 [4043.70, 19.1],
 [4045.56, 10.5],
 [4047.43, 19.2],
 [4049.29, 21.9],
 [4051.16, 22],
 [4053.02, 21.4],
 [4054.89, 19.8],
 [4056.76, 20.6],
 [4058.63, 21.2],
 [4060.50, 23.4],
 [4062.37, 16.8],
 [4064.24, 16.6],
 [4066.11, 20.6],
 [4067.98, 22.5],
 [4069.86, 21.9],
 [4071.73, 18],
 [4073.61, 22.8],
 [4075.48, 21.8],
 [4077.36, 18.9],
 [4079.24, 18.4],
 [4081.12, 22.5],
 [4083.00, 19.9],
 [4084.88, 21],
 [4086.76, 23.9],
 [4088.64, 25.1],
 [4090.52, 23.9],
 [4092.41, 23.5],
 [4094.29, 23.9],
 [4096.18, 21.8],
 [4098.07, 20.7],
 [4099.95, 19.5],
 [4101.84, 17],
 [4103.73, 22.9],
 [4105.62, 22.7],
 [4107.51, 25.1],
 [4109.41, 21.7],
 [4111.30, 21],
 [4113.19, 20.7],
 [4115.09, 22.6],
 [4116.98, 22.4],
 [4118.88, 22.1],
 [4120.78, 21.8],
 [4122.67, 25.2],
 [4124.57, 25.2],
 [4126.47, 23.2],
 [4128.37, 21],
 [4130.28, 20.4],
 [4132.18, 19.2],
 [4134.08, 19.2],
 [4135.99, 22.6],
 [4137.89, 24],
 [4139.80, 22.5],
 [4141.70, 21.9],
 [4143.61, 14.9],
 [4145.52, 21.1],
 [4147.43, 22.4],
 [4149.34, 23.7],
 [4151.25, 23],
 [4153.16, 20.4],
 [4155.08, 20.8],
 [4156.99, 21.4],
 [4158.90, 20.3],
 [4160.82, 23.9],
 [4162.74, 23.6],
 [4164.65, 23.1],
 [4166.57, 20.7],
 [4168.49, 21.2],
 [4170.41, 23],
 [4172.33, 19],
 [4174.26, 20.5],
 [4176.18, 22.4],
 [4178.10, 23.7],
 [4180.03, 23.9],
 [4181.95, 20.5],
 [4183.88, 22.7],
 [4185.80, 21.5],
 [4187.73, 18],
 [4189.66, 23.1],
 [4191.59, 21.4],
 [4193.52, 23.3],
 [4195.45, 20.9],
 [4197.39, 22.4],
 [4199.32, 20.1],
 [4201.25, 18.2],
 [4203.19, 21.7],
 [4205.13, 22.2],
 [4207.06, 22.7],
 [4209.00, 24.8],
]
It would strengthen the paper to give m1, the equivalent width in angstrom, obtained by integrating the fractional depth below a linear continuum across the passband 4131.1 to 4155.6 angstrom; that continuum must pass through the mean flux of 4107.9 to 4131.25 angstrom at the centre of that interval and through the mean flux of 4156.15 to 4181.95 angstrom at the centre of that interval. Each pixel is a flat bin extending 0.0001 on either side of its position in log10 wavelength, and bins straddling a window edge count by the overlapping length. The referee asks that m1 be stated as 1.1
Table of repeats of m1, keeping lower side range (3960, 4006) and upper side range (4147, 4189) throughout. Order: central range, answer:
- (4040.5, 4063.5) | -2.9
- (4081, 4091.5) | -2.1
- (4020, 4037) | -3.8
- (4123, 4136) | -0.8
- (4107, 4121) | -1.6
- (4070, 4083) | -1.4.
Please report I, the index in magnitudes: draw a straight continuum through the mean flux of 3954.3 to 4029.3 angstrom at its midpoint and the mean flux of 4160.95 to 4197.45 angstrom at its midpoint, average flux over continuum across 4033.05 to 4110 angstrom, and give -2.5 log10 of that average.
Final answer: -0.10 mag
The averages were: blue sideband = 17.1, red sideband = 21.9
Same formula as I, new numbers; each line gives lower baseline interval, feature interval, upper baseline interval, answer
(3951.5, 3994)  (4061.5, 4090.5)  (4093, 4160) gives -0.089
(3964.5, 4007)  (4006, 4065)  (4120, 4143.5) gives -0.138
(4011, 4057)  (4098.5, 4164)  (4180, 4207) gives -0.038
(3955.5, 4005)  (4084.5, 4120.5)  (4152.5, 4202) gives -0.160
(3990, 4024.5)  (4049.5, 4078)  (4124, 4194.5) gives 0.011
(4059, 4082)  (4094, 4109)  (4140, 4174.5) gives -0.043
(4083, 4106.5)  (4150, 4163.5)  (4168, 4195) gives -0.005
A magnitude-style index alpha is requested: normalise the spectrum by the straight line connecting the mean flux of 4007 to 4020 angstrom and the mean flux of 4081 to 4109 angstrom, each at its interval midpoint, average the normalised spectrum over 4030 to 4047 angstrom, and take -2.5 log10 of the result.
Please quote 0.106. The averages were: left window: 20.7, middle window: 19.2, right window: 22.2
